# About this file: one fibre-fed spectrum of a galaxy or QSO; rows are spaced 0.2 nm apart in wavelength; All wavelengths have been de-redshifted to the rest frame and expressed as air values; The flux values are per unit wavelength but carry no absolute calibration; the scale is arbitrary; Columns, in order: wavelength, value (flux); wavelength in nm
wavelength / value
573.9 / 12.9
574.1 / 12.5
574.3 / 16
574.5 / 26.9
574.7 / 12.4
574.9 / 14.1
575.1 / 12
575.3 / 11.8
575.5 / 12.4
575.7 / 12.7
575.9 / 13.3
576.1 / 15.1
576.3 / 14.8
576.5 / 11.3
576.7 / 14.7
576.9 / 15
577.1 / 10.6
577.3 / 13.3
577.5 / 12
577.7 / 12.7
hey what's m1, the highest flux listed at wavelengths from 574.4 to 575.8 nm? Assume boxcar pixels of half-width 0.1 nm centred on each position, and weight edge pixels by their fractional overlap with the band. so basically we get 26.9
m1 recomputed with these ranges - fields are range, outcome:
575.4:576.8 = 15.1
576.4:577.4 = 15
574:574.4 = 16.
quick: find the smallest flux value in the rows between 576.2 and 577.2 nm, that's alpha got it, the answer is 10.6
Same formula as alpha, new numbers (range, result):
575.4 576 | 12.4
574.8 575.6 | 11.8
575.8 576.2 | 13.3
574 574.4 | 12.5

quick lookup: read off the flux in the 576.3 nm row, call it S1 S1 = 14.8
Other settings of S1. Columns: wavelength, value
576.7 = 14.7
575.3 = 11.8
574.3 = 16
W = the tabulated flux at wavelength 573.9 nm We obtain 12.9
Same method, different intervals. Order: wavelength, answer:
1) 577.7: 12.7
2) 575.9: 13.3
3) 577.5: 12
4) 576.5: 11.3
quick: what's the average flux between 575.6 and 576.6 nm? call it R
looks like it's 13.4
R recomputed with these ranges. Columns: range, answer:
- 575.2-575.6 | 12.1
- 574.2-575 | 17.3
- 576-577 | 14.2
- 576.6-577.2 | 13.4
